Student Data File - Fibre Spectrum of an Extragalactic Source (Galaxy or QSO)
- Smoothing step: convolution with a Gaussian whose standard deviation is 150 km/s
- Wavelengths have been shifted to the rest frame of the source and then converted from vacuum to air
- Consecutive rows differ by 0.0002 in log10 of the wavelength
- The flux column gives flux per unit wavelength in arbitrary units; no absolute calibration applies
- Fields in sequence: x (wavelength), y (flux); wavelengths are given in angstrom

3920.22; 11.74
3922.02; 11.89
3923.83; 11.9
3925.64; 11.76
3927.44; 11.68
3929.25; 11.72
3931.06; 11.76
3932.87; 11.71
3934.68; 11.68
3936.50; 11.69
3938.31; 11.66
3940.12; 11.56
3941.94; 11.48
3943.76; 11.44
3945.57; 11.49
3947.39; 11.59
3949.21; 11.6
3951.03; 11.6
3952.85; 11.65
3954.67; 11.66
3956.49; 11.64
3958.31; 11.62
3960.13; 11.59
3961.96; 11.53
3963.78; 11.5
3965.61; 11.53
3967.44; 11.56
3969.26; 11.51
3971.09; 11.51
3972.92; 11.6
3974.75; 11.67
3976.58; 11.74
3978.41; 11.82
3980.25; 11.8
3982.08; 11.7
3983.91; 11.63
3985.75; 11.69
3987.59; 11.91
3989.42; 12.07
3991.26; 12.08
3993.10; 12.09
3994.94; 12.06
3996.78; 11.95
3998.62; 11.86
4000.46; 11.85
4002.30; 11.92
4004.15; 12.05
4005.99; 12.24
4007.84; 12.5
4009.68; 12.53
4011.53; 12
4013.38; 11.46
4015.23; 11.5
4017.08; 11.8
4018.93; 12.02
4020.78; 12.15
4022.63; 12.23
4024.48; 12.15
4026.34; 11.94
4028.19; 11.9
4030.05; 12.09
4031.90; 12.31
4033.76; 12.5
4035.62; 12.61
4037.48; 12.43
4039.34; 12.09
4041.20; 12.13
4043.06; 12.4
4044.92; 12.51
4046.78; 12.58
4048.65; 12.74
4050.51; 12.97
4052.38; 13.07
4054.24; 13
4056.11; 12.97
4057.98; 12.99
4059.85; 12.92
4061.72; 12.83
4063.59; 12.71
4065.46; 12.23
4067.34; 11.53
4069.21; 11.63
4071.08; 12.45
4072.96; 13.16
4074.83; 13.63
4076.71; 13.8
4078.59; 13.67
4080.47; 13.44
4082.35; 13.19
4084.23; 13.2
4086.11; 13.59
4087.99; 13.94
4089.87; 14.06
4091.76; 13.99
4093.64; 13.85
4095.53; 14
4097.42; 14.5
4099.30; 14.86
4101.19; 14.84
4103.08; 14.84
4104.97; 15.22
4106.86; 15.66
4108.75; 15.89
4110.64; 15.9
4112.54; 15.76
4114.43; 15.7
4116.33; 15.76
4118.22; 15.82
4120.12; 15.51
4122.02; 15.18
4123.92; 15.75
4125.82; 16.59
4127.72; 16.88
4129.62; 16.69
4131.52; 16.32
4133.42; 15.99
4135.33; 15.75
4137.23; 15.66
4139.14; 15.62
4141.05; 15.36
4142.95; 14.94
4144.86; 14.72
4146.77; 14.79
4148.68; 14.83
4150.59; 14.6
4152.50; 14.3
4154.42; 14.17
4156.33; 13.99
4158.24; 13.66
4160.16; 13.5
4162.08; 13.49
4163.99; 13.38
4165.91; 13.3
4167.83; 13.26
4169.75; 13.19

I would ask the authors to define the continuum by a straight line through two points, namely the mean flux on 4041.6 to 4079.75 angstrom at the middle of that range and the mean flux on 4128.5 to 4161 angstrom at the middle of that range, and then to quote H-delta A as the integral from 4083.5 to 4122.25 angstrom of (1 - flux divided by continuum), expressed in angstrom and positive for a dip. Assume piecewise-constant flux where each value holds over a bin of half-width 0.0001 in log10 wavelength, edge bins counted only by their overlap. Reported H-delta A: -2.7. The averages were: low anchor 12.8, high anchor 15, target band 14.9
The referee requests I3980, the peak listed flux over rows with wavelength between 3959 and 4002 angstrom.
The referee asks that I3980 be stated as 12.09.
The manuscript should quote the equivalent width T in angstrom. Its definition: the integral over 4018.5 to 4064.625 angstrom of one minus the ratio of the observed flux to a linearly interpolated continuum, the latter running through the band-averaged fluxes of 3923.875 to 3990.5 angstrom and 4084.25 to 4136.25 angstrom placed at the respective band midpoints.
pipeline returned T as 3.87 angstrom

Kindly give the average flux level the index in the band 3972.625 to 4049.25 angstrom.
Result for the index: 12.1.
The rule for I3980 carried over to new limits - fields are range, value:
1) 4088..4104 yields 14.86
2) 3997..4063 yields 13.07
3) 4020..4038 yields 12.61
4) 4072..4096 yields 14.06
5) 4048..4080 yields 13.8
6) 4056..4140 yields 16.88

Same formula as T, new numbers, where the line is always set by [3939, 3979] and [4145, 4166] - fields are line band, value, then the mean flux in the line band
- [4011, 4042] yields 0.9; 12.1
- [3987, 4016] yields 0.3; 12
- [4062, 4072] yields 0.6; 12.2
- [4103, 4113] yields -1.6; 15.6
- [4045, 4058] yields -0.1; 12.9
